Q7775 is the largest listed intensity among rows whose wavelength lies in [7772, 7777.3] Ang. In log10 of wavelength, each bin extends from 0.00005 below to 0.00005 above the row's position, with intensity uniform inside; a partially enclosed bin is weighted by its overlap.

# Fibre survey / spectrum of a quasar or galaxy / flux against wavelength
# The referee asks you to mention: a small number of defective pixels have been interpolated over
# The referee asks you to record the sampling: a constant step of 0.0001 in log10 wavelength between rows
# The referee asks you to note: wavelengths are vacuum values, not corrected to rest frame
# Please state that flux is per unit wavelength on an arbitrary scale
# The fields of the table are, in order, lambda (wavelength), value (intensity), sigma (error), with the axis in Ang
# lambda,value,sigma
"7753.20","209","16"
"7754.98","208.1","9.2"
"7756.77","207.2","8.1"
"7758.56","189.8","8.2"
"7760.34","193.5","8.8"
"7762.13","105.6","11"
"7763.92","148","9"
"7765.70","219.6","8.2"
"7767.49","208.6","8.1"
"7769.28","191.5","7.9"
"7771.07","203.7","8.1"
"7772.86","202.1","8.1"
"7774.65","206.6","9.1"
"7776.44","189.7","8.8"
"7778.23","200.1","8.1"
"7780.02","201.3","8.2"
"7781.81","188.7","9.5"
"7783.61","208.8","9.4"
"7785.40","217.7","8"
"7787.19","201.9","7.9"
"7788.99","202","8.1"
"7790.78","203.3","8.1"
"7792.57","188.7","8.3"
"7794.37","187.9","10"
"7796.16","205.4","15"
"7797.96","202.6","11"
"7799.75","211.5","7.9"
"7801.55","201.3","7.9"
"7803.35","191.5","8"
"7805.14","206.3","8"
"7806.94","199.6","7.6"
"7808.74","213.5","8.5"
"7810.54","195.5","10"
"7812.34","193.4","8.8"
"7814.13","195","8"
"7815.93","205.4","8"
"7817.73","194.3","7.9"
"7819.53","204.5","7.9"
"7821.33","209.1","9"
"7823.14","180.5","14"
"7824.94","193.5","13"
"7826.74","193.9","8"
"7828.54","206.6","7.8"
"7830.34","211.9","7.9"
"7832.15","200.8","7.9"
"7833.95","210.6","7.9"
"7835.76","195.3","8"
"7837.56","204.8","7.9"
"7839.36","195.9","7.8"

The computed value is 206.6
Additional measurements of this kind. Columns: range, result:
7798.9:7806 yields 211.5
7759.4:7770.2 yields 219.6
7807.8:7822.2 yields 213.5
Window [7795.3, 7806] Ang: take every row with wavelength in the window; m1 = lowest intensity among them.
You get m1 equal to 191.5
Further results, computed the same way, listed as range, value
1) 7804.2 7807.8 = 199.6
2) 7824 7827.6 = 193.5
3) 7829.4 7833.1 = 200.8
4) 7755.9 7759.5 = 189.8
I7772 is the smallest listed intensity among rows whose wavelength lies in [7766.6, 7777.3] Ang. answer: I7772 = 189.7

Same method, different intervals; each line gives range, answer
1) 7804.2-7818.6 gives 193.4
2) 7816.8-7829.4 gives 180.5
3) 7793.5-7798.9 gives 187.9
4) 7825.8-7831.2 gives 193.9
